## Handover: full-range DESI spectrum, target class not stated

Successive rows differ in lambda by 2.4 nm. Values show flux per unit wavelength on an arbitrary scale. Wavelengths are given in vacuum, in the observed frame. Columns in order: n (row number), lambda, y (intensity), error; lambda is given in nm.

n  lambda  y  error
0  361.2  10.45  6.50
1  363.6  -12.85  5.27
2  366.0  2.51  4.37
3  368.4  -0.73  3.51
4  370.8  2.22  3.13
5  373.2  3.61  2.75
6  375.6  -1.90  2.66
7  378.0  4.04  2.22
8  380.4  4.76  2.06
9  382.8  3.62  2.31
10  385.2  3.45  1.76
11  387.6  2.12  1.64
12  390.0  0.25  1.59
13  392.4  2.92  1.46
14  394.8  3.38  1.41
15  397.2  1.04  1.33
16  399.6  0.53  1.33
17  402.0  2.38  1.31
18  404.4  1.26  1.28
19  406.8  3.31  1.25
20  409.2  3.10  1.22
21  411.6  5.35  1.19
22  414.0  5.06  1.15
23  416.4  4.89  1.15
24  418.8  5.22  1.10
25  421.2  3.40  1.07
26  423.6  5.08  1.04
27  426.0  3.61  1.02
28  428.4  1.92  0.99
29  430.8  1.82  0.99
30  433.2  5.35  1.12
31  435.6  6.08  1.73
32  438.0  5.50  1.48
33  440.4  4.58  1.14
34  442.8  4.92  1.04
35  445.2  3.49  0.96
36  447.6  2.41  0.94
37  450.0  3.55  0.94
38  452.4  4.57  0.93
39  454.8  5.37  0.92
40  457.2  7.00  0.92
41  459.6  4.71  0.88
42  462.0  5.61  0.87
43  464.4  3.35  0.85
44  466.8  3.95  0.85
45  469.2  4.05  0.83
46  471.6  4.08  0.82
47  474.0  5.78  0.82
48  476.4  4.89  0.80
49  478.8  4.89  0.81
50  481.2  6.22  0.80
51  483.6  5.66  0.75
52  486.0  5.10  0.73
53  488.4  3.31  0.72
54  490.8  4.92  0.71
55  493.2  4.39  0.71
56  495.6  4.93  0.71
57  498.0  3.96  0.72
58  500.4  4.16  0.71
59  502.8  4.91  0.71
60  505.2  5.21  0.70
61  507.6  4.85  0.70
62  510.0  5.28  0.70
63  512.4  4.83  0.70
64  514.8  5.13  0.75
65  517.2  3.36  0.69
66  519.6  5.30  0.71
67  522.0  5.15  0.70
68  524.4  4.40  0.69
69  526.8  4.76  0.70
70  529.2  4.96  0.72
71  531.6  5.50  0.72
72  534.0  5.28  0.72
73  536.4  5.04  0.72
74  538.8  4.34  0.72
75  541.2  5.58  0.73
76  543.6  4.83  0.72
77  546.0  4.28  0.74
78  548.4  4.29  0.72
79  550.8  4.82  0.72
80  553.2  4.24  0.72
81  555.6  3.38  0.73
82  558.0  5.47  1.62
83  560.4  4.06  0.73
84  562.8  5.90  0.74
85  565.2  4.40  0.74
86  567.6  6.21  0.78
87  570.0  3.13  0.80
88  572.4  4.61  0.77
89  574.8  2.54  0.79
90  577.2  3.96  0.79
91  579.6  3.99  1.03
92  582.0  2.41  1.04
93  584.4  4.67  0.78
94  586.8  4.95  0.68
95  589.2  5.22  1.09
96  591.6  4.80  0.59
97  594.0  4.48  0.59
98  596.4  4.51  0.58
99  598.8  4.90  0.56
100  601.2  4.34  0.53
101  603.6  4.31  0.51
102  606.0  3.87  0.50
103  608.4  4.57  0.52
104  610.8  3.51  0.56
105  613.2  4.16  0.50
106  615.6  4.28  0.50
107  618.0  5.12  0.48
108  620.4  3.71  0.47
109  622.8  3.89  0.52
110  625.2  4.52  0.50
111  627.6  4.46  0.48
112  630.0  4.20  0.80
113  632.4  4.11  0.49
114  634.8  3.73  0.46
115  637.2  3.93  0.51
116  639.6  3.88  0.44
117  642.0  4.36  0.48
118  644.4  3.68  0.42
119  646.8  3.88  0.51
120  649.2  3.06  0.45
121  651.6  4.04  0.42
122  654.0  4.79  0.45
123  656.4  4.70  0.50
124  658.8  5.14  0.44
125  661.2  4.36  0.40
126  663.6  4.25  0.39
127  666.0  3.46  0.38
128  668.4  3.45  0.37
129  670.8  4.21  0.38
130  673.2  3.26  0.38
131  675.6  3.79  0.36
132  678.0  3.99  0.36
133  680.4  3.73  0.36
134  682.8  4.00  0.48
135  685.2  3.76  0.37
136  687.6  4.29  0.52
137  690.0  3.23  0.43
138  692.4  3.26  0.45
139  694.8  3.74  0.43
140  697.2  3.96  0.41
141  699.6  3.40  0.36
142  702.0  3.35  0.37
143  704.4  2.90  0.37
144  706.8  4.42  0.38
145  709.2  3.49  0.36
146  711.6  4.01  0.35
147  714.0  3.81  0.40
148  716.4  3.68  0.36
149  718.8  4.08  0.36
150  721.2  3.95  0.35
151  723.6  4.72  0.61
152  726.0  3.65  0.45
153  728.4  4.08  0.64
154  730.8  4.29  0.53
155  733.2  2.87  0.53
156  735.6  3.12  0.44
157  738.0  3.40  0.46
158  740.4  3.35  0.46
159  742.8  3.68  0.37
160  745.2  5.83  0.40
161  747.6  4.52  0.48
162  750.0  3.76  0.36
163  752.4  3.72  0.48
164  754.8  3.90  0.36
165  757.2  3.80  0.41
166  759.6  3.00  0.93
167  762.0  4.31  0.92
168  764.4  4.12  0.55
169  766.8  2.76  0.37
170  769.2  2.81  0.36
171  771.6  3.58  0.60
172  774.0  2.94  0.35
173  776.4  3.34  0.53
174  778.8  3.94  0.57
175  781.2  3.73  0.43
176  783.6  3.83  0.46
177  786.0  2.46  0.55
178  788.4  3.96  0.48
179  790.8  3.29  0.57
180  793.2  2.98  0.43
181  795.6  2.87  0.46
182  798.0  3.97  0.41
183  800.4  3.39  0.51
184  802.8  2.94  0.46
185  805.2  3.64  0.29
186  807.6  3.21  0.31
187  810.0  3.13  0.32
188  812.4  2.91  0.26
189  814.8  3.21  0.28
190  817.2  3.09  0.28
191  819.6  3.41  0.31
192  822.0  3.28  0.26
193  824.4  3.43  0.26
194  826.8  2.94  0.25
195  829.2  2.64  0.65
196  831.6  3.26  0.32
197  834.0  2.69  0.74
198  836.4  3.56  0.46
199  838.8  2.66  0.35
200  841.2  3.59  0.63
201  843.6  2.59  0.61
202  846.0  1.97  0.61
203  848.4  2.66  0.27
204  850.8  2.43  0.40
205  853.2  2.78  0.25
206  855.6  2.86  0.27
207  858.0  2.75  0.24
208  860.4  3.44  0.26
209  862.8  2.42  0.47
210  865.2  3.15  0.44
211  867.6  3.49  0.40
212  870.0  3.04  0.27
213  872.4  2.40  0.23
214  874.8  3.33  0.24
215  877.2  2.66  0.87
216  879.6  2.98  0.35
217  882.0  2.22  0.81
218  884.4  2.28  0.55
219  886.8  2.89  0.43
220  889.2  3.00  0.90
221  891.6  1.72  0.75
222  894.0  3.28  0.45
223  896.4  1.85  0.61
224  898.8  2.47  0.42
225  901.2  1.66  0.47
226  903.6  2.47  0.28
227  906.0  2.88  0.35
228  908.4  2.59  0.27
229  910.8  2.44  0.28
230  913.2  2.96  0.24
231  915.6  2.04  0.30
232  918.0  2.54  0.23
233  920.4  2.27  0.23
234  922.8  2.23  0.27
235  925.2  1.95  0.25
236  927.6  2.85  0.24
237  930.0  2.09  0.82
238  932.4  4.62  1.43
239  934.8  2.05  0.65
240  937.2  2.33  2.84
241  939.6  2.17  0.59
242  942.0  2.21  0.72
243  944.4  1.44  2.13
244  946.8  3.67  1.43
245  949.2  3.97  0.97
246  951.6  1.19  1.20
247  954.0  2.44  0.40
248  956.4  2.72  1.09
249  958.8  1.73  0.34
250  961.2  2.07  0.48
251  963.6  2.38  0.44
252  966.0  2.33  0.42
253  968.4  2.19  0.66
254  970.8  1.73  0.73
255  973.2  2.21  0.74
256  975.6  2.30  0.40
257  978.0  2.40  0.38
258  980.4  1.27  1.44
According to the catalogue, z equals 0.134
